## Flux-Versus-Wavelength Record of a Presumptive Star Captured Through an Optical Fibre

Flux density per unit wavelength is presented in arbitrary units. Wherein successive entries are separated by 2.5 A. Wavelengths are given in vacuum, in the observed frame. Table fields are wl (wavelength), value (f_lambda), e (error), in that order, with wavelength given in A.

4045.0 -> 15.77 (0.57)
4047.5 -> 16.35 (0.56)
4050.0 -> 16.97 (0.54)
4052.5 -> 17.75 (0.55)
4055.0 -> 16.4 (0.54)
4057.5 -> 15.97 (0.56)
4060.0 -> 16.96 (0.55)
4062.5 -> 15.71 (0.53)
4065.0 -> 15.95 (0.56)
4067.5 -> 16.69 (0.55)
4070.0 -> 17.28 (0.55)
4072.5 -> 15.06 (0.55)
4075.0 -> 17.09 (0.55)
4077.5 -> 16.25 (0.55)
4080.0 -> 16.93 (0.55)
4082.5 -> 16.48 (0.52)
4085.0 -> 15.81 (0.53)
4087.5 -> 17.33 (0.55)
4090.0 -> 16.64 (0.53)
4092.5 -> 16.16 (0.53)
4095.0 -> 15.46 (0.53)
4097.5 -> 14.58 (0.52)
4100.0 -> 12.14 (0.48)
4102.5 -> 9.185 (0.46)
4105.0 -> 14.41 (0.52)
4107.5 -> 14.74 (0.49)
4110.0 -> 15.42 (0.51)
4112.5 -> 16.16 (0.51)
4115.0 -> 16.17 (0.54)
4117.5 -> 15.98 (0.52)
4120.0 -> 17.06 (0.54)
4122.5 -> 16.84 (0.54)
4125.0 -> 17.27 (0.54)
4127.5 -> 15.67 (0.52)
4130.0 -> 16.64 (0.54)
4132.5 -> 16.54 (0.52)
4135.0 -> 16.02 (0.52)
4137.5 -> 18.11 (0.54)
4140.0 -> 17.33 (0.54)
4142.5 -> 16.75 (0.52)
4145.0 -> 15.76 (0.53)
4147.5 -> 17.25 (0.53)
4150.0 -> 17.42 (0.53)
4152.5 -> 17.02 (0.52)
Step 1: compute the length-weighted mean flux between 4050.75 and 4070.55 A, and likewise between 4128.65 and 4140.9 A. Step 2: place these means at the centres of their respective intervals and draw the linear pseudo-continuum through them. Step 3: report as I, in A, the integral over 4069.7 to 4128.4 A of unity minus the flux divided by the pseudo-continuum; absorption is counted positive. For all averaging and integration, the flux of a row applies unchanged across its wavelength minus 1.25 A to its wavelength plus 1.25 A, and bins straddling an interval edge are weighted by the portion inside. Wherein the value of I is 3.9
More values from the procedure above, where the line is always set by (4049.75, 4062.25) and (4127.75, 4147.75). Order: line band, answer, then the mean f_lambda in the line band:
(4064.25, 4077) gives 0.22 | 16.4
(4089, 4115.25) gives 3.38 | 14.6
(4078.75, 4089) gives 0.05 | 16.6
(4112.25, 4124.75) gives 0.14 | 16.5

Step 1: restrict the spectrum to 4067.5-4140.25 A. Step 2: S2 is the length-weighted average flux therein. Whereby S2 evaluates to 15.9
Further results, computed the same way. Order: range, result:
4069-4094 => 16.5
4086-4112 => 14.7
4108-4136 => 16.3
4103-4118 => 15.1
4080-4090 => 16.6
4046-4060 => 16.7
